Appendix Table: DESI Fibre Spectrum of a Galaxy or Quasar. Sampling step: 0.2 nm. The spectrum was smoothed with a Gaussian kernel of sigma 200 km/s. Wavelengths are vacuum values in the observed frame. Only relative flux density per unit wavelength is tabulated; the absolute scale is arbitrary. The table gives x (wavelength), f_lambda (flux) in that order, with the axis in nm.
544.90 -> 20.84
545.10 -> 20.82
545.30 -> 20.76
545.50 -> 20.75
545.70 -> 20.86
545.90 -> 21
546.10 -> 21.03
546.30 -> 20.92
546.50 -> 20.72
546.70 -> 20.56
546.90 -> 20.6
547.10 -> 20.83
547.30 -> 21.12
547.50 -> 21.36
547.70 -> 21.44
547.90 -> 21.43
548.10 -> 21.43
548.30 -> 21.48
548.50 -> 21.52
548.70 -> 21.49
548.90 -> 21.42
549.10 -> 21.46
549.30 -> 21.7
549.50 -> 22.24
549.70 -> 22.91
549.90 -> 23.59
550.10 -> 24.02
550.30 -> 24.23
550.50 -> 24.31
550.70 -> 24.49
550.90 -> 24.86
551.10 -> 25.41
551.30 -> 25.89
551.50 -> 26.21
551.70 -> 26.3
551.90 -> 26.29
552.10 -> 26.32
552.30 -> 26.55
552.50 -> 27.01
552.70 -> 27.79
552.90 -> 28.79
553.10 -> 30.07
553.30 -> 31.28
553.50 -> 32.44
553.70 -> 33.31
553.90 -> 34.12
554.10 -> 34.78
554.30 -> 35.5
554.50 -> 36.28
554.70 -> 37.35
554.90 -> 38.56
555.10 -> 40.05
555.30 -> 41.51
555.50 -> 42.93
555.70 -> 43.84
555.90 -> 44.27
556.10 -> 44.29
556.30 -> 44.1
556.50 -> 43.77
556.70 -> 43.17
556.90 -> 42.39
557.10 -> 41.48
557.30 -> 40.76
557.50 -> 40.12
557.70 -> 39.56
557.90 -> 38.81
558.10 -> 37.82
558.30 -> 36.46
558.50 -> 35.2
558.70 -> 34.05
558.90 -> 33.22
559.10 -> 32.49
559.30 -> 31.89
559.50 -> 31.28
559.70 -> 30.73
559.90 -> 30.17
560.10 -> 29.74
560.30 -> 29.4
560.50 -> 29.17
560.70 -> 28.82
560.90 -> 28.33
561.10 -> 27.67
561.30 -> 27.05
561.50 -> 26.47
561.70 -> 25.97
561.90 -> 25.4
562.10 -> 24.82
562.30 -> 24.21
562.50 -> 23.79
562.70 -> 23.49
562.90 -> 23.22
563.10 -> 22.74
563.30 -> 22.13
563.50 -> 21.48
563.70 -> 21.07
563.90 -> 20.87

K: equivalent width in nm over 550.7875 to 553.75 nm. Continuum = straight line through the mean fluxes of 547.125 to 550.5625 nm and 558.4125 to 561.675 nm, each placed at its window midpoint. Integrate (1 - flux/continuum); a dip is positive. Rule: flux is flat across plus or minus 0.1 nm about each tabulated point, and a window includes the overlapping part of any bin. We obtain -0.38 nm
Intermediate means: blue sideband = 22.1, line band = 27.8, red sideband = 30.2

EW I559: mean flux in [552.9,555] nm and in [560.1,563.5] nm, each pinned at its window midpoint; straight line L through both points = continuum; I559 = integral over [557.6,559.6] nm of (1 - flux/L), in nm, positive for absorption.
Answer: -0.40 nm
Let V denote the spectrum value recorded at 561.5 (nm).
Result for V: 26.47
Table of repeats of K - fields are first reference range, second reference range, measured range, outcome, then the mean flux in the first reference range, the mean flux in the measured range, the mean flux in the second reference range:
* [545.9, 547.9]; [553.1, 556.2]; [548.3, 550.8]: 0.37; 21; 22.7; 37.8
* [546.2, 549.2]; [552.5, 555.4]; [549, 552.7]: 0.40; 21.2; 24.7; 34.2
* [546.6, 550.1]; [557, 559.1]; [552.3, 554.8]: -0.16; 21.6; 32.2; 37.5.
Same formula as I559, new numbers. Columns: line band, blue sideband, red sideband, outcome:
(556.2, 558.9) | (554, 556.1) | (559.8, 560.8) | -0.36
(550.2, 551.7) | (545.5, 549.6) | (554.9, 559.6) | 0.13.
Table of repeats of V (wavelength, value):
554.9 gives 38.56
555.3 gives 41.51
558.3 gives 36.46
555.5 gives 42.93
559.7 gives 30.73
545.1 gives 20.82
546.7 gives 20.56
